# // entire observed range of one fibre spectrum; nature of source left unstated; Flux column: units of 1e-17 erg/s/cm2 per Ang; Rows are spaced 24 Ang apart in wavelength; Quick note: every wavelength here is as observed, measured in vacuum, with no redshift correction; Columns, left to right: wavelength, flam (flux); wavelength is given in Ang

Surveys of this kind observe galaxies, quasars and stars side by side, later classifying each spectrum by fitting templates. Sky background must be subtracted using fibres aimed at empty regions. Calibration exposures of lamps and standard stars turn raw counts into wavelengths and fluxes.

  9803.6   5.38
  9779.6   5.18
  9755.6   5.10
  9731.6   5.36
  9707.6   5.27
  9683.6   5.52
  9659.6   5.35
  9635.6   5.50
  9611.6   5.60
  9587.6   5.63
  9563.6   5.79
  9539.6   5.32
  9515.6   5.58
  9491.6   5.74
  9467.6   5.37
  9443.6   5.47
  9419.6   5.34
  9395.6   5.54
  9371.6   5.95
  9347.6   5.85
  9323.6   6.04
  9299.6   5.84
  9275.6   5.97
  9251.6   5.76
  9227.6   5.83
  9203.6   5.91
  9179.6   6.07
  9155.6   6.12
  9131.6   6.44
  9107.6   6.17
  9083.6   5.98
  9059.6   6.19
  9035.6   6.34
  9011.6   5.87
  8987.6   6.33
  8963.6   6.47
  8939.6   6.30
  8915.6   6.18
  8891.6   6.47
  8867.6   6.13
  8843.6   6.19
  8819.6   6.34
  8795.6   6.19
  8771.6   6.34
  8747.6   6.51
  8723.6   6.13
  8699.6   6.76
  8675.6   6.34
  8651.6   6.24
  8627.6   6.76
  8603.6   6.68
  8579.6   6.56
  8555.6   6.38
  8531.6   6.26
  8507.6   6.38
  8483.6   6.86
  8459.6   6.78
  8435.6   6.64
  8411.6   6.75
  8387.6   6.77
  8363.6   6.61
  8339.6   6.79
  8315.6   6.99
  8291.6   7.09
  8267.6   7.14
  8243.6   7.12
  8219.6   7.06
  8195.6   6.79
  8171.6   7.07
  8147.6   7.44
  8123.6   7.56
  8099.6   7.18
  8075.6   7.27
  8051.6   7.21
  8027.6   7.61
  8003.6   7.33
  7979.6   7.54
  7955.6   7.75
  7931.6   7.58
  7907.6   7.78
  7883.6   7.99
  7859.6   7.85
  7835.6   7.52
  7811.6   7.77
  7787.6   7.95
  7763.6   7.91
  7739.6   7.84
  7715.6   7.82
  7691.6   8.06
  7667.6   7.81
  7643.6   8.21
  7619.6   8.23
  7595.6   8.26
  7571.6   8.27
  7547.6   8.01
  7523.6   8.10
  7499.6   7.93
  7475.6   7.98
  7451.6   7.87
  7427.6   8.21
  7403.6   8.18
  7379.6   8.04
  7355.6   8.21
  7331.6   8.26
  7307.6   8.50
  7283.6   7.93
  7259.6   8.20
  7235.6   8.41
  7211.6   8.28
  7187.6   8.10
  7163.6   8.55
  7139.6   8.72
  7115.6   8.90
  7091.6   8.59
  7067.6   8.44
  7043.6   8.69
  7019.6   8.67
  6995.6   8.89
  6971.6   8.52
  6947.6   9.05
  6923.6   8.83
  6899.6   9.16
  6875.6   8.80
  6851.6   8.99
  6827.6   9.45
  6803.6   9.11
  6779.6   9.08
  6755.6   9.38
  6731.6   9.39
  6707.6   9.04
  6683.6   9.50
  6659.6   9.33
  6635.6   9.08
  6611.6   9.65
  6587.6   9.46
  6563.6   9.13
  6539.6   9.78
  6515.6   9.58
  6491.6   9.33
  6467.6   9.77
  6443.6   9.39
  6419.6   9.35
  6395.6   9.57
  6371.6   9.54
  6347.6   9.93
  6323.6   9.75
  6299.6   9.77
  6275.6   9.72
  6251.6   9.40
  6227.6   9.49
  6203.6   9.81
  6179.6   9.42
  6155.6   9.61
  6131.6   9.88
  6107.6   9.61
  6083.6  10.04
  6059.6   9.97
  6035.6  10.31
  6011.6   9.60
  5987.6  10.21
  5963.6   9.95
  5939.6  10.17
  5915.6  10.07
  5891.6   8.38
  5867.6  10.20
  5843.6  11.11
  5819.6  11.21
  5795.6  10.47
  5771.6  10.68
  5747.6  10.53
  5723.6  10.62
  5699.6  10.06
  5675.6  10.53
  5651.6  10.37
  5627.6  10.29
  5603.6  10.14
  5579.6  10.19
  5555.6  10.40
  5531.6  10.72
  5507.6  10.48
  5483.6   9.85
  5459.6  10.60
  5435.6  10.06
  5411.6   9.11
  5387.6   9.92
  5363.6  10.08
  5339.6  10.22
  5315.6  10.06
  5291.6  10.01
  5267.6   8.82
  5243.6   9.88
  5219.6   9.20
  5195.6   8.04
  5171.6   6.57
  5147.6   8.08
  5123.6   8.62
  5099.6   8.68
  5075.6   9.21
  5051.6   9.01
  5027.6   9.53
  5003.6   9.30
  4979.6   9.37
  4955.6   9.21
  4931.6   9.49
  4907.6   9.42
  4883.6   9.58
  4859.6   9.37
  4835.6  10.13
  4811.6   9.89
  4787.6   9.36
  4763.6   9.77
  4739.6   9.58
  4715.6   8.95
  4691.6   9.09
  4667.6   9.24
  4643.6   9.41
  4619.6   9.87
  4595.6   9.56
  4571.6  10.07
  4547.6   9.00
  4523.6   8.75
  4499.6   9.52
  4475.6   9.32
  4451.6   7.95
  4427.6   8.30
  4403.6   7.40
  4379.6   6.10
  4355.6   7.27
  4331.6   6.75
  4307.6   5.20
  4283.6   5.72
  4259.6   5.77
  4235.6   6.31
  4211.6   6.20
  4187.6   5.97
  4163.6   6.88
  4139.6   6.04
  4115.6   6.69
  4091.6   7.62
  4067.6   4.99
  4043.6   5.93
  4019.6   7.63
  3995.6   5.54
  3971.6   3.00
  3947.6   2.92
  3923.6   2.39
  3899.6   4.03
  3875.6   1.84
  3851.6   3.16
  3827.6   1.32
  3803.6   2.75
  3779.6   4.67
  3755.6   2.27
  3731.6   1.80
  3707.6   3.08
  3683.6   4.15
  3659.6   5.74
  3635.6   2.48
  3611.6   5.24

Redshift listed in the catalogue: 0.00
